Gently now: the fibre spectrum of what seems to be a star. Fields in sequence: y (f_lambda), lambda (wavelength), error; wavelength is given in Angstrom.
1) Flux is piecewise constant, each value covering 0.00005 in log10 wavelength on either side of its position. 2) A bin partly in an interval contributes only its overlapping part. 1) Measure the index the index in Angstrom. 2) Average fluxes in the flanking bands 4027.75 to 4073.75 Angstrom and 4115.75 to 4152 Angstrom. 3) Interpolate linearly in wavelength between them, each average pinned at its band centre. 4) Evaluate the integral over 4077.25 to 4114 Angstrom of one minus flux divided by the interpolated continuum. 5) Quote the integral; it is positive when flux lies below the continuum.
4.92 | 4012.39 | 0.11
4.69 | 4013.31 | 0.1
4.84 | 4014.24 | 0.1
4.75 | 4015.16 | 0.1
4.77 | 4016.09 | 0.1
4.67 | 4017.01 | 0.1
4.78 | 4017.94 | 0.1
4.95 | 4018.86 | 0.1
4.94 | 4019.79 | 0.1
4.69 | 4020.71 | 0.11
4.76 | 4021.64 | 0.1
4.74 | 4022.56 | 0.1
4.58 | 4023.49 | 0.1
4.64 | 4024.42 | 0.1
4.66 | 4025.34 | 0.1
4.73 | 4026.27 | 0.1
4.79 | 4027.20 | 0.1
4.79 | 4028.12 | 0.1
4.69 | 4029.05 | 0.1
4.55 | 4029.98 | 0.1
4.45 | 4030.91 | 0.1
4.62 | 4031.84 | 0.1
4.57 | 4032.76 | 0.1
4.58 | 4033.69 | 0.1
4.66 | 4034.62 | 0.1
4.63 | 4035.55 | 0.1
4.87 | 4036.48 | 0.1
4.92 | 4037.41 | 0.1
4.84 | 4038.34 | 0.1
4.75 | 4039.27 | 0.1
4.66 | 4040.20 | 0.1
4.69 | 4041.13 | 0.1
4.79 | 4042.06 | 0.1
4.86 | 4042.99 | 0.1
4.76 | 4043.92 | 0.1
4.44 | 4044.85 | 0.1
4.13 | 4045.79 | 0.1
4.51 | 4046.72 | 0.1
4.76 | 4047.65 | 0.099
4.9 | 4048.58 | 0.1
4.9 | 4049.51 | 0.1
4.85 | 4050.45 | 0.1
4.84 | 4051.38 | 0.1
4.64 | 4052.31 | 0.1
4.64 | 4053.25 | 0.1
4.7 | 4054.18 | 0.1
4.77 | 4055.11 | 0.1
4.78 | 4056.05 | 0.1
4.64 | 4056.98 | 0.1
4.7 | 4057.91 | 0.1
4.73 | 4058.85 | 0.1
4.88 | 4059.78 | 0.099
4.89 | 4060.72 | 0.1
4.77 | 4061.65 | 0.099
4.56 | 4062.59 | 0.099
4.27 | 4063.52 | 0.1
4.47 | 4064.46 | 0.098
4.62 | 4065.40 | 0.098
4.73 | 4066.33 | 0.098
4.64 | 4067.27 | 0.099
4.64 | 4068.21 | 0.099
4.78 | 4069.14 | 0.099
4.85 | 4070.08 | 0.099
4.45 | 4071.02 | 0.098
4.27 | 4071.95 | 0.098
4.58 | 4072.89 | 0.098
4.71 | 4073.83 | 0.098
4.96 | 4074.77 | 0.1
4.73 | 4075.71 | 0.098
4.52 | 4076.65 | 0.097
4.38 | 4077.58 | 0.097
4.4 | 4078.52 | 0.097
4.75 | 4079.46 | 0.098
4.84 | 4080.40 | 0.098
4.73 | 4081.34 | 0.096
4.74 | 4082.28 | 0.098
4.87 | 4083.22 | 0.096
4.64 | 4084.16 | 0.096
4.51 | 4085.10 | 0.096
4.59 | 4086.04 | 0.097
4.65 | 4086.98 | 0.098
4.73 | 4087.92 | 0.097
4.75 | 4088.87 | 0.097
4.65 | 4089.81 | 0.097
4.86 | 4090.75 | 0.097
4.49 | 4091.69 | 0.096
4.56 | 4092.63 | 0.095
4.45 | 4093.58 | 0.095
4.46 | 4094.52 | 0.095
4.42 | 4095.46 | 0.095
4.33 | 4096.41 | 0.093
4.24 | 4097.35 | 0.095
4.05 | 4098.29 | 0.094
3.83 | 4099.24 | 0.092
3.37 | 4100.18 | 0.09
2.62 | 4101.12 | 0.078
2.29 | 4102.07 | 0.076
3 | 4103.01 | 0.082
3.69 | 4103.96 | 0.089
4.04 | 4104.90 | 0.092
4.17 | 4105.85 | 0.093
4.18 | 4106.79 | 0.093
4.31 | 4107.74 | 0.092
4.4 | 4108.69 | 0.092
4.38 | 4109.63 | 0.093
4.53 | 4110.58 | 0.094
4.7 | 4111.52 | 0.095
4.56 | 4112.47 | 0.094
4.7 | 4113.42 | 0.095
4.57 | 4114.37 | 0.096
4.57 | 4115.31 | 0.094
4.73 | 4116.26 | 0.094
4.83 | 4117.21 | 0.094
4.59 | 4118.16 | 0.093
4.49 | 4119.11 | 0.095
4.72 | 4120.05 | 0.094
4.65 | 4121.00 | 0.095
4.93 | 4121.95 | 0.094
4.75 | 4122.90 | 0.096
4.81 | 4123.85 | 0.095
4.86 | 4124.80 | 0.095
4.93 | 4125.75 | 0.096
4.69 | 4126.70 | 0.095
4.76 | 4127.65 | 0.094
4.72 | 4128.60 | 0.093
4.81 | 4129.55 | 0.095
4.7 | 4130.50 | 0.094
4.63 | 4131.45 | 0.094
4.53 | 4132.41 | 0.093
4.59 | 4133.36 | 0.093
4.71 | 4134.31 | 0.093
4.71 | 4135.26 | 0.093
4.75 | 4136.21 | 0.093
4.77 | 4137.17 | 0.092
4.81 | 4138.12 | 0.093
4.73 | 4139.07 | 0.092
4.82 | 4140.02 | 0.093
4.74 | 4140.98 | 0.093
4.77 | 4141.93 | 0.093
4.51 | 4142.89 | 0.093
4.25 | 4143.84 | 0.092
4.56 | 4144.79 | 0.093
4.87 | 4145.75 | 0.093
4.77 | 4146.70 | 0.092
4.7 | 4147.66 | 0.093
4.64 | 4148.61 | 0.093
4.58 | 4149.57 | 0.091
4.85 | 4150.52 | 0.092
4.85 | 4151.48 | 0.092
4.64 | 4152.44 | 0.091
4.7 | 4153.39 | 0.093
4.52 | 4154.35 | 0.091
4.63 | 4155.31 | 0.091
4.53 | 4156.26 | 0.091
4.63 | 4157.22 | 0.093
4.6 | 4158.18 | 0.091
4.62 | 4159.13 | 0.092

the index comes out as 3.05 Angstrom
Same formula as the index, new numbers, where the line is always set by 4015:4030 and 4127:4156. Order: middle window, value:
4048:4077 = 0.2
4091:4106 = 2.6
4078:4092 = 0.1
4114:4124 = 0.0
